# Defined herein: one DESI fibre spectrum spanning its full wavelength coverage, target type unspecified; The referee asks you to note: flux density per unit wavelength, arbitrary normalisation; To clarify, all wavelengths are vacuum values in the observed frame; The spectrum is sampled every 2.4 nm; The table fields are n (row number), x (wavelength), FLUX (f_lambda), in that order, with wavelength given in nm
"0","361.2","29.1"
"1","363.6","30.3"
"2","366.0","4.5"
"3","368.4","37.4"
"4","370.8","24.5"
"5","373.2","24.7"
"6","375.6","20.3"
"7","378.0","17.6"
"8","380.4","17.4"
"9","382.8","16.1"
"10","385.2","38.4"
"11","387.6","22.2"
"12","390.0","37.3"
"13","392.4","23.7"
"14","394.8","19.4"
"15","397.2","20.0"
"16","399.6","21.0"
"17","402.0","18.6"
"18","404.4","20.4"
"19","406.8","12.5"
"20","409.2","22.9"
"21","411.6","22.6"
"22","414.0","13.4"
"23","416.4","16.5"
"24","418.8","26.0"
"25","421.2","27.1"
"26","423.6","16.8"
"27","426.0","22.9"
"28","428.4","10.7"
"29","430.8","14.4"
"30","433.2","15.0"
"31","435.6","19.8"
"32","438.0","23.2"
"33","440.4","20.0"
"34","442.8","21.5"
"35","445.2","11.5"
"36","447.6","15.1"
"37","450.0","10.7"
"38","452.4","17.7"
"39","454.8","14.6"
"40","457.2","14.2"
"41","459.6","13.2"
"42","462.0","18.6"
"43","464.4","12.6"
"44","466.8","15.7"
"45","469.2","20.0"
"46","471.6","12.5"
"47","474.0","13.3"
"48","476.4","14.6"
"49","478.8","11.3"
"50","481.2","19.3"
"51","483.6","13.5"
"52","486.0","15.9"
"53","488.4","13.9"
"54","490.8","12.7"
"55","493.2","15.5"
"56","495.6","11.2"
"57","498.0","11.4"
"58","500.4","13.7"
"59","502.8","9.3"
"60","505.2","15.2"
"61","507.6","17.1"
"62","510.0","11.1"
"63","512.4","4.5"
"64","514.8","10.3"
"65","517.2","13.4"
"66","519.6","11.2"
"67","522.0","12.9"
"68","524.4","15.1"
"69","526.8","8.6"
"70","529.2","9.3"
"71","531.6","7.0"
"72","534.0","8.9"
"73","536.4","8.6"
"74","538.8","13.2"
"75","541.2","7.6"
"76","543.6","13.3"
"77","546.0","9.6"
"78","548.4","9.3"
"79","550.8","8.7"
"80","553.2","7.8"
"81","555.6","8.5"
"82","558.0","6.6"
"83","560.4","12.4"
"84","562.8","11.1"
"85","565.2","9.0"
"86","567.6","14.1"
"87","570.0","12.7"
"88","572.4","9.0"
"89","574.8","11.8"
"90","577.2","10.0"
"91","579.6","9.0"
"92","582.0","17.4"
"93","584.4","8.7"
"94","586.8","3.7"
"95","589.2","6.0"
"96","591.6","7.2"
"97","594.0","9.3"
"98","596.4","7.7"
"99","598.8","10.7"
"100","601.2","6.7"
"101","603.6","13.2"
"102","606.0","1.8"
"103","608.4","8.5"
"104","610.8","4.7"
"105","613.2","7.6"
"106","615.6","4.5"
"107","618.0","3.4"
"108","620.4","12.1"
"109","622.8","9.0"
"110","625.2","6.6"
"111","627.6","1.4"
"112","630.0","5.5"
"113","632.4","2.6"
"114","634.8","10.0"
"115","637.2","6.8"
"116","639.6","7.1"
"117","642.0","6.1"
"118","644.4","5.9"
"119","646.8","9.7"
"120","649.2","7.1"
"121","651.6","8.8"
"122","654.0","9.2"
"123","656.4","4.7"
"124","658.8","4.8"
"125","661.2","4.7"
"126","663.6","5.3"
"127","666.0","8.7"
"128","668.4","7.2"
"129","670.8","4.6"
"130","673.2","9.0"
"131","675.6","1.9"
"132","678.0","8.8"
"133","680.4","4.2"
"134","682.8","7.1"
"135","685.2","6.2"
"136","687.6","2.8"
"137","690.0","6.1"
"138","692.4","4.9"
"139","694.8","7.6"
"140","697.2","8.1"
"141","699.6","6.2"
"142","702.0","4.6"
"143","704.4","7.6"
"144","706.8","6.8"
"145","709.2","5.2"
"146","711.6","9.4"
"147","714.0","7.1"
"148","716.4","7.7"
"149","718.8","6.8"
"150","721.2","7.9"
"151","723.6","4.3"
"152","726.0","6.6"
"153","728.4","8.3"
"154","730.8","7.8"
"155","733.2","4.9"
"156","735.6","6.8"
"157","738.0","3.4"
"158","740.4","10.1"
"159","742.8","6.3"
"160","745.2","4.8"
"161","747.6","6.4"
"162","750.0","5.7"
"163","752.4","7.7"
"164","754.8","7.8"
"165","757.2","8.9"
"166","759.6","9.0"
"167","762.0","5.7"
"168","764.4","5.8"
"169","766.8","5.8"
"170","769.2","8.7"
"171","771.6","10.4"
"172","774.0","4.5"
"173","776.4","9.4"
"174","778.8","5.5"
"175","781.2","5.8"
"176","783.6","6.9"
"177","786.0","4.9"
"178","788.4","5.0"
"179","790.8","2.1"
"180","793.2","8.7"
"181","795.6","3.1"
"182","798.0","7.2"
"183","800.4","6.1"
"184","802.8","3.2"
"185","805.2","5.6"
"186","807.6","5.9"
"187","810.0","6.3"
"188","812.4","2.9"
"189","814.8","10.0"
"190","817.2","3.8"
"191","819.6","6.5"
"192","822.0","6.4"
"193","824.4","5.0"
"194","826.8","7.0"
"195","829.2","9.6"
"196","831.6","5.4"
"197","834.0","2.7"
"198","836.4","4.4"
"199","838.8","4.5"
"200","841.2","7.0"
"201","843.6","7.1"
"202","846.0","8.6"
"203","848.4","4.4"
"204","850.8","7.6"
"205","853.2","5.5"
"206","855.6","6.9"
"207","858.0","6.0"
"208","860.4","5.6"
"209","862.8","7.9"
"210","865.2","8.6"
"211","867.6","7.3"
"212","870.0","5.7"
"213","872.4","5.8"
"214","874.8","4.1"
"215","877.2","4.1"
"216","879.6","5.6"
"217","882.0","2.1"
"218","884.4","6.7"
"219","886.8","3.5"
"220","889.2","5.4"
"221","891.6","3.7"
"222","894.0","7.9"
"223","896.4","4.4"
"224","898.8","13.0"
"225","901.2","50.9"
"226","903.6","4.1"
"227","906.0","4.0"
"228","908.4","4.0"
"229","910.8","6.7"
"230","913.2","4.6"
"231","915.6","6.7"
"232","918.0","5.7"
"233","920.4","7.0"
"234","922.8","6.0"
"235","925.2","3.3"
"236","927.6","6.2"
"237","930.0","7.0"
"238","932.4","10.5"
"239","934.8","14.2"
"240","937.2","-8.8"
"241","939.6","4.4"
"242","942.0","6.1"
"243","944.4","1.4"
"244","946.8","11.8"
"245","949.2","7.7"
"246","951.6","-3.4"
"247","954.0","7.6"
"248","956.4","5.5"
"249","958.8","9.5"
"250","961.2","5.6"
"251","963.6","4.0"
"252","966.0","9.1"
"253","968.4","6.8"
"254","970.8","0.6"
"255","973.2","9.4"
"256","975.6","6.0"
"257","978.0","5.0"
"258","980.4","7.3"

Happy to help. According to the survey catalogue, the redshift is 1.415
